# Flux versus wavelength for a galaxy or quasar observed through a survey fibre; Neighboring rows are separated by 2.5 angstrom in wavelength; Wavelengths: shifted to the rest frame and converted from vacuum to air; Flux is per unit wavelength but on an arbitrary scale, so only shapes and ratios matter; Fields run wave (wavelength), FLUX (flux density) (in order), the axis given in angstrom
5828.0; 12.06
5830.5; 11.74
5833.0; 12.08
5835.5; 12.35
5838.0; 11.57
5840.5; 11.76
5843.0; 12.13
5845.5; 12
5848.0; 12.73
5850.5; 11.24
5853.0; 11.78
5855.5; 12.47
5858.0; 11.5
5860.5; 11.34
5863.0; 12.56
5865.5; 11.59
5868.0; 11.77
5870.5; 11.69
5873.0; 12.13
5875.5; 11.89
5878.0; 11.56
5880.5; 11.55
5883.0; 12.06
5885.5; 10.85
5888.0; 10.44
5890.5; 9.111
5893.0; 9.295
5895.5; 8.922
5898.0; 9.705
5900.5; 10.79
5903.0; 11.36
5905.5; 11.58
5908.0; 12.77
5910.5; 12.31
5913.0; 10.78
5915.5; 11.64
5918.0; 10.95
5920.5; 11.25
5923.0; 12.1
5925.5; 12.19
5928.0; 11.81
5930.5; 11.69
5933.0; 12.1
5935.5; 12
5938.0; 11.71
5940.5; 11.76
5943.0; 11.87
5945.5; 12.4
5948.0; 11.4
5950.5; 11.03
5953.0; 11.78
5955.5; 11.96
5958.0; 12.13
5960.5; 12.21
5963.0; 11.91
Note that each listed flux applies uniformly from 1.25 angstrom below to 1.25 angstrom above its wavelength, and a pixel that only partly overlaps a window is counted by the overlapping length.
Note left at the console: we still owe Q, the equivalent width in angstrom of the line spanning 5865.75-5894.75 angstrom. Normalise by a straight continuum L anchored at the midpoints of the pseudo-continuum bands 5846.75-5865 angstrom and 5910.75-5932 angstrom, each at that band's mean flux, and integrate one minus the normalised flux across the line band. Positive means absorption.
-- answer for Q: 1.7 angstrom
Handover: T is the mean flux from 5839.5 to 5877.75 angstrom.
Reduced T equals 11.9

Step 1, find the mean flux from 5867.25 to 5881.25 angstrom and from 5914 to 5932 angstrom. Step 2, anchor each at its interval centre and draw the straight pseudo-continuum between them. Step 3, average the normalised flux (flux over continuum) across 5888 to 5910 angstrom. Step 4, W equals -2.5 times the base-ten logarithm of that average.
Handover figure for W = 0.118 mag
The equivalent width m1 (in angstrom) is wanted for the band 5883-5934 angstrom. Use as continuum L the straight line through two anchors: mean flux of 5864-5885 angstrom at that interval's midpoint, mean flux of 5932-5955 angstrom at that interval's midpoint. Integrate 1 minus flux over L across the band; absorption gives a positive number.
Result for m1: 2.9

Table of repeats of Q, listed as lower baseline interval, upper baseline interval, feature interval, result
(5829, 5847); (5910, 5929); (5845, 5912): 2.40 angstrom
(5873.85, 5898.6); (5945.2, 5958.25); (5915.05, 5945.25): -1.17 angstrom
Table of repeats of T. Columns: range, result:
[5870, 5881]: 11.8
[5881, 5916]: 10.8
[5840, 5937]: 11.5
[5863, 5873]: 11.8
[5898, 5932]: 11.6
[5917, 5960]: 11.8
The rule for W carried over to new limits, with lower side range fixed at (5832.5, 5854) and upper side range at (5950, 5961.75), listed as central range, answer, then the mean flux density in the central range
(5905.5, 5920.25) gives 0.02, 11.7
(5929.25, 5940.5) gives 0.00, 11.9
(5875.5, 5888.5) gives 0.05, 11.4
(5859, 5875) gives 0.01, 11.8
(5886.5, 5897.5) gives 0.25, 9.49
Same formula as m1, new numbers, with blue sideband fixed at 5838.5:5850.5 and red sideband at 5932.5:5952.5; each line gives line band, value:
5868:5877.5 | 0.1 angstrom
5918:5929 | 0.1 angstrom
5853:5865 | 0.1 angstrom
